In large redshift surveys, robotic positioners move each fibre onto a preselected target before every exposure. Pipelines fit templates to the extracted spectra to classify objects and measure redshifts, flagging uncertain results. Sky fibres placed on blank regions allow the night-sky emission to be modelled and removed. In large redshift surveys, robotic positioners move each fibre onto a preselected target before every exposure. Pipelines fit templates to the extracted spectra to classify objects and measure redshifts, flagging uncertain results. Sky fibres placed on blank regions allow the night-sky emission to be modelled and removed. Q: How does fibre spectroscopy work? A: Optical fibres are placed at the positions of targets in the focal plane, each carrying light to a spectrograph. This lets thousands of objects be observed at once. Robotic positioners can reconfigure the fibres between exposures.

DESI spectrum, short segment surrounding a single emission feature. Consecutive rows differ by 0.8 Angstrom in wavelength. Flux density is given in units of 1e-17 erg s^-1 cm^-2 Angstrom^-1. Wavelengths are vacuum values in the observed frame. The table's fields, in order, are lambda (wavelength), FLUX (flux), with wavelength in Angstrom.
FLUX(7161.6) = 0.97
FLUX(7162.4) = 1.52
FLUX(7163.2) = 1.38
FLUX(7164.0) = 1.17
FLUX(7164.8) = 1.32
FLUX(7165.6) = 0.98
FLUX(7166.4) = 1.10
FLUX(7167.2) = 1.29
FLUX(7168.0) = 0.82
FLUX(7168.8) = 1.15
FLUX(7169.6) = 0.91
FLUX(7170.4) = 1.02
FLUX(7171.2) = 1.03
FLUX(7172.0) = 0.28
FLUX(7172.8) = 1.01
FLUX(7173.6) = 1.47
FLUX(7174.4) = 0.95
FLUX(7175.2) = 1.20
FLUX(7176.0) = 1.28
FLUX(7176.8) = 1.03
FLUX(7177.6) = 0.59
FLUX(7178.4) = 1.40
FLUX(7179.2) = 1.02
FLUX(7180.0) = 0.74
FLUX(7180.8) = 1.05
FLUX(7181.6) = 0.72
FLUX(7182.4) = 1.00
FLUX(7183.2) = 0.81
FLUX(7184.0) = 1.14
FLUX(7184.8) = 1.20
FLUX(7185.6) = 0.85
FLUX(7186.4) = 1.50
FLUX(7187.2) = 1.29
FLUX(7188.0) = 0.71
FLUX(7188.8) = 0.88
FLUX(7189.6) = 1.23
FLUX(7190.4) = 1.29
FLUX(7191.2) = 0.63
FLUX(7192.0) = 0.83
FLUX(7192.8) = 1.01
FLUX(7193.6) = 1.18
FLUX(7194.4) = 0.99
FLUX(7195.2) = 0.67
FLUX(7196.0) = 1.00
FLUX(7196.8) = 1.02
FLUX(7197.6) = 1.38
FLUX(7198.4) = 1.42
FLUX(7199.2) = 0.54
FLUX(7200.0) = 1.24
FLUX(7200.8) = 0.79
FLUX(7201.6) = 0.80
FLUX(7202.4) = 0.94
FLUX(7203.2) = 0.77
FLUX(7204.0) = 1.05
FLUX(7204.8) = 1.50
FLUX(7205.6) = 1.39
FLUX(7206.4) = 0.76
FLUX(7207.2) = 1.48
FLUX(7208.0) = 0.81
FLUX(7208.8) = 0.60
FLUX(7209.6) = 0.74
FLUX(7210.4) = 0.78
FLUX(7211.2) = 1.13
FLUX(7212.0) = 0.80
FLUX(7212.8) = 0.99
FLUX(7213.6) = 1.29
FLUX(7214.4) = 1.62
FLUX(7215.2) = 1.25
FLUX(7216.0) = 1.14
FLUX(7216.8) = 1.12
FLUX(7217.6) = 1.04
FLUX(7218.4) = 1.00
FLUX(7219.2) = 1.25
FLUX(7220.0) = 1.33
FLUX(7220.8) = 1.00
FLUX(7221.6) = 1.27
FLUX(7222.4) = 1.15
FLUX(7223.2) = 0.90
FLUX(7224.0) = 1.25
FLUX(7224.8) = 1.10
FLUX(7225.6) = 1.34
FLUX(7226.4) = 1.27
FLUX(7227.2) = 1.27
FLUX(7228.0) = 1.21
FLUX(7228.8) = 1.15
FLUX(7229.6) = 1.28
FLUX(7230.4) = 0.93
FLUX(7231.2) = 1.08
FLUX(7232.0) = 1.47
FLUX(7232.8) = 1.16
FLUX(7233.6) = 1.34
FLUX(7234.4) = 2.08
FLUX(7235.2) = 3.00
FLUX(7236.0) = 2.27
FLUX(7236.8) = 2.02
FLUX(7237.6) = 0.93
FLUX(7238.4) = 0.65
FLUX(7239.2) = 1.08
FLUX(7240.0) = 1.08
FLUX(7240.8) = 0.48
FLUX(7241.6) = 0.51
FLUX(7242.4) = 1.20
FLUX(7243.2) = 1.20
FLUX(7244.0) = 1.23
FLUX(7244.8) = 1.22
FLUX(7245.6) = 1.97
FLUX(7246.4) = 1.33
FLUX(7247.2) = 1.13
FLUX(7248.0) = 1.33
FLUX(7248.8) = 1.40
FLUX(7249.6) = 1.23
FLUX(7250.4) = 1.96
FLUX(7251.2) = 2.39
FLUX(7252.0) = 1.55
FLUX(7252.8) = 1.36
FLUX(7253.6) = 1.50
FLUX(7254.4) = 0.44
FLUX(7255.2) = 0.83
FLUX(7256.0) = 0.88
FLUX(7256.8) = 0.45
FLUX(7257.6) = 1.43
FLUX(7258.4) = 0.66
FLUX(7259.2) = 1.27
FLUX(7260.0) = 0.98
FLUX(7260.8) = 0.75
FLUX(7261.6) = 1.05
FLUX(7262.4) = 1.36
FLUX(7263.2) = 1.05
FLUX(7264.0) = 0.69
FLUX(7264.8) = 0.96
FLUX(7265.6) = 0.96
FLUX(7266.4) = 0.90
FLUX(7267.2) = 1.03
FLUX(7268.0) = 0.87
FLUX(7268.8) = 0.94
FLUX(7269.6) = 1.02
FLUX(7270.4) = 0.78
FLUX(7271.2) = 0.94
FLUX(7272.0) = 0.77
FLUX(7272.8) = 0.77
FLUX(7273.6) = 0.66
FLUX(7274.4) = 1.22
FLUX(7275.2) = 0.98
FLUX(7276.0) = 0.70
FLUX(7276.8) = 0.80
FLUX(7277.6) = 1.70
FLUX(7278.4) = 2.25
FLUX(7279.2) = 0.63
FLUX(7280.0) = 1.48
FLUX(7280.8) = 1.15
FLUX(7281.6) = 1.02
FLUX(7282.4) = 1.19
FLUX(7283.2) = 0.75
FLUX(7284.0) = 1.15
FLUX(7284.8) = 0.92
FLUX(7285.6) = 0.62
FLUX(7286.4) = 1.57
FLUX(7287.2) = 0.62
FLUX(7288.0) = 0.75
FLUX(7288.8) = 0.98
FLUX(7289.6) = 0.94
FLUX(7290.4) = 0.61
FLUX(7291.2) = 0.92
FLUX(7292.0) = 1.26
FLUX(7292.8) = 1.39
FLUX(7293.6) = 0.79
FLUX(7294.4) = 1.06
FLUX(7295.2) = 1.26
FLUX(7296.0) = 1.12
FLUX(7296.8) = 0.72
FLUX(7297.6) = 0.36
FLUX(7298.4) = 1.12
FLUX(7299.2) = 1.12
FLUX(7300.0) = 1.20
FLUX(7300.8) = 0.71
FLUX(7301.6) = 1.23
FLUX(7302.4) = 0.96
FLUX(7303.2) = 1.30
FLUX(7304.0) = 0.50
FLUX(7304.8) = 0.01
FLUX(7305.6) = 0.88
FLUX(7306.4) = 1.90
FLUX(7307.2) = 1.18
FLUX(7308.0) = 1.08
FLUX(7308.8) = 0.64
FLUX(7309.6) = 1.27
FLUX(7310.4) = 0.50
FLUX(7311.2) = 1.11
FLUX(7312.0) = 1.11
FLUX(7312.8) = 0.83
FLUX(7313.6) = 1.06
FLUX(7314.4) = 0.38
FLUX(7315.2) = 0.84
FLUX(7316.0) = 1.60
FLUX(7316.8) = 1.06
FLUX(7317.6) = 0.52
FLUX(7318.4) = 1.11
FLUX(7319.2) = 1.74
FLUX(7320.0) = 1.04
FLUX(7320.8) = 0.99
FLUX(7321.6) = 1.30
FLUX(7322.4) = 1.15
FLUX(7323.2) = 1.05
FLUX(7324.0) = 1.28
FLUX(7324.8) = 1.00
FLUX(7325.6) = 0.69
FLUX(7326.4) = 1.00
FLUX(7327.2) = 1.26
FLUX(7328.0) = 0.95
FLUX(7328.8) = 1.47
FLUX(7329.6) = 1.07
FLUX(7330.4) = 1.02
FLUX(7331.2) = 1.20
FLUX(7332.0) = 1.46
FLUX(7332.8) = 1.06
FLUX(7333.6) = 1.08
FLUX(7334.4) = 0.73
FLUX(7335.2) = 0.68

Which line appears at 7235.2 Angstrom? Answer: [S II]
